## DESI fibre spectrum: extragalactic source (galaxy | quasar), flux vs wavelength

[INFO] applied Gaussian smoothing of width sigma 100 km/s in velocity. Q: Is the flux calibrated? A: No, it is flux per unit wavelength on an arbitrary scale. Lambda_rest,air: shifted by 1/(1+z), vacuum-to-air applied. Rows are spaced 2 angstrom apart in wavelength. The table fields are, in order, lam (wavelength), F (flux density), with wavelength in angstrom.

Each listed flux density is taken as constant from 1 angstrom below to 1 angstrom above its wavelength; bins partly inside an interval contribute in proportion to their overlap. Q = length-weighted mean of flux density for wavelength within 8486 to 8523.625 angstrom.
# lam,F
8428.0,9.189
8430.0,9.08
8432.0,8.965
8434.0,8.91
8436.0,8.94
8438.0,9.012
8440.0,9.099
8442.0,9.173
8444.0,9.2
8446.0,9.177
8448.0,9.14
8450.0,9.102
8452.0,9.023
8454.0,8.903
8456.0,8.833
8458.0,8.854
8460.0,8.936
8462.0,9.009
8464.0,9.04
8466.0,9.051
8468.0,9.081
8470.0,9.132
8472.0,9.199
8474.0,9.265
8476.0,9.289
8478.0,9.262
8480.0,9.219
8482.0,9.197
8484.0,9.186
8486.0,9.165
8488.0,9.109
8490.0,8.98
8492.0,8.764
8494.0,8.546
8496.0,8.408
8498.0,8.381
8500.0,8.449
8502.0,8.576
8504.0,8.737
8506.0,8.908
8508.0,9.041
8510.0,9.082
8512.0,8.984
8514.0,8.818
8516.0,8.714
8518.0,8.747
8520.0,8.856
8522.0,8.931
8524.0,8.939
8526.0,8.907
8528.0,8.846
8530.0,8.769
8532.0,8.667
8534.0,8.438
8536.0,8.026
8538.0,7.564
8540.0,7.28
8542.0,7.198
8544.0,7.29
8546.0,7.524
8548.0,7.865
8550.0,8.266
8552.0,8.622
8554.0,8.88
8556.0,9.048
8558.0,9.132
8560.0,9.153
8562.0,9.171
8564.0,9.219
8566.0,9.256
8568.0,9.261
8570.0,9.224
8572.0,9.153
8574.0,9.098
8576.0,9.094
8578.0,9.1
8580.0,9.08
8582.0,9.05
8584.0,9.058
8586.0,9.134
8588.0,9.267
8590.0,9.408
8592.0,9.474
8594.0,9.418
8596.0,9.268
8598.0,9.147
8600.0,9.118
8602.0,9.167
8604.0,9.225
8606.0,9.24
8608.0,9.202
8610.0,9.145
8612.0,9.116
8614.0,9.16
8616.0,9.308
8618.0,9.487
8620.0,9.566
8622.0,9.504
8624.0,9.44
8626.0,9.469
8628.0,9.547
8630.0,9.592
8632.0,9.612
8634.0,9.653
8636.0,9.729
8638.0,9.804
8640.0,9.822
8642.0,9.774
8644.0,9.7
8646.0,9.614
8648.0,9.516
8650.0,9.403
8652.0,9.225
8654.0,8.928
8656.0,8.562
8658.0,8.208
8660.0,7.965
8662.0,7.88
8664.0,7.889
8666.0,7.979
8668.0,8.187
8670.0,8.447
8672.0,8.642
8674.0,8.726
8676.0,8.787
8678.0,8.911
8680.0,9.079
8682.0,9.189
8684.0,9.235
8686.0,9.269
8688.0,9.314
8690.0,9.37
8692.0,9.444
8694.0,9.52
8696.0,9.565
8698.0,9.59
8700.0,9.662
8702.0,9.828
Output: 8.79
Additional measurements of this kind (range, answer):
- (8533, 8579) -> 8.56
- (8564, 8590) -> 9.16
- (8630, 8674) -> 8.99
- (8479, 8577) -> 8.71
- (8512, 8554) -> 8.34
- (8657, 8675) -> 8.21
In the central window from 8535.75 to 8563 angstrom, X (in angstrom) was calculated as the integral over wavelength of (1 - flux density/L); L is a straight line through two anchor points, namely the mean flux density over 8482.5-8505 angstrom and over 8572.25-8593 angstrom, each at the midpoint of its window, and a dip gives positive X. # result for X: 2.4 angstrom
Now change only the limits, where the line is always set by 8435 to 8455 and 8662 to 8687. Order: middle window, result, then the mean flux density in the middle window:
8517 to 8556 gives 2.61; 8.31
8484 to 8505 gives 0.59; 8.73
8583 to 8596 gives -0.70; 9.29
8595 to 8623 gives -1.53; 9.26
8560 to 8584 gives -0.82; 9.15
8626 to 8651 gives -2.61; 9.64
